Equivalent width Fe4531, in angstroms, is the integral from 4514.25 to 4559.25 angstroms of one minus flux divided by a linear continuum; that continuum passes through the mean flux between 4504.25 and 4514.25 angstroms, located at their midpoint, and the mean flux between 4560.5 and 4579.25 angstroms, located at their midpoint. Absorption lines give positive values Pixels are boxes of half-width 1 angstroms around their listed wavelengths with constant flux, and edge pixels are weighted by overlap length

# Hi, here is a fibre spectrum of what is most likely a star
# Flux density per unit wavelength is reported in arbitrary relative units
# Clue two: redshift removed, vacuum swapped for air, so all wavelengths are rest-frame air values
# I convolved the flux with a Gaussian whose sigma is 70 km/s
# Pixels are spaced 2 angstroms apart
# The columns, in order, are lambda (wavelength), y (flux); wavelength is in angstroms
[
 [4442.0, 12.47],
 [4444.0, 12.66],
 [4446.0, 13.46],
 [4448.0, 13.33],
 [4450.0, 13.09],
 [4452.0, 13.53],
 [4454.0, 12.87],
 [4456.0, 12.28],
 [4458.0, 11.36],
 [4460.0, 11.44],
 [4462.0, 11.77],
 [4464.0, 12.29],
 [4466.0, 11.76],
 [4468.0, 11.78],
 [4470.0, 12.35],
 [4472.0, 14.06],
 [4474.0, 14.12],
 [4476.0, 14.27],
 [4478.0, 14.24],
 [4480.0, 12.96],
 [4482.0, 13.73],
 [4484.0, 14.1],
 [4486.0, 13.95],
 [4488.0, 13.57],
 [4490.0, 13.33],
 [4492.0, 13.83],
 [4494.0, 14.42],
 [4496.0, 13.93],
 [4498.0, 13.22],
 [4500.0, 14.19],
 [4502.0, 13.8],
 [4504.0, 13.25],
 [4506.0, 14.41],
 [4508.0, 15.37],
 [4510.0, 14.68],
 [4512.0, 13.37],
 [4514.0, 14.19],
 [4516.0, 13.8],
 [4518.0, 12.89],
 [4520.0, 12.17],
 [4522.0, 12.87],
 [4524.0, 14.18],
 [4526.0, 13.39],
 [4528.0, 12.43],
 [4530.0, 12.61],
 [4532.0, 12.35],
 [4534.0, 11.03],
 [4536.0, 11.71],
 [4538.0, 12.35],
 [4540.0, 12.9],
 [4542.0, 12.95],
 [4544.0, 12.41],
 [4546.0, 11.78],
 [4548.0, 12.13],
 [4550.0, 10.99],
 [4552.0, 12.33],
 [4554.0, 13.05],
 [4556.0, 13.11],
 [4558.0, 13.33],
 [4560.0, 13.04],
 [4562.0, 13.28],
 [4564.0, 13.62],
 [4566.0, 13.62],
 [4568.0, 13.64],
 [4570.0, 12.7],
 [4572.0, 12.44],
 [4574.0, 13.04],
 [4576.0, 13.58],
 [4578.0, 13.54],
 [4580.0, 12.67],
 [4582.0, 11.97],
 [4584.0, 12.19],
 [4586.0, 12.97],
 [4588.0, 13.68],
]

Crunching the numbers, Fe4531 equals 4.0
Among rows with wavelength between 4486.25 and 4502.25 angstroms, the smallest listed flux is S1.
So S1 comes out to 13.22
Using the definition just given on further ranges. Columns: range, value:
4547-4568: 10.99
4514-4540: 11.03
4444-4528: 11.36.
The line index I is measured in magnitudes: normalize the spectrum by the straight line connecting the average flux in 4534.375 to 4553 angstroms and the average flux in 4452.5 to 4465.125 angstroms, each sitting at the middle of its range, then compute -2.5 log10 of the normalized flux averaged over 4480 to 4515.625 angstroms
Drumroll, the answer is -0.15 mag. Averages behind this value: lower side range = 12.1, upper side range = 12.1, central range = 13.9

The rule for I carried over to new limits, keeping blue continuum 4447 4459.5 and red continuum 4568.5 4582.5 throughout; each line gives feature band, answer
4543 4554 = 0.072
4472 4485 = -0.096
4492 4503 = -0.092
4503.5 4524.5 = -0.077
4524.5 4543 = 0.032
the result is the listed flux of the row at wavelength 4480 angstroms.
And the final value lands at 12.96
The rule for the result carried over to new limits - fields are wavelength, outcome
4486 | 13.95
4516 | 13.8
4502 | 13.8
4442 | 12.47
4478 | 14.24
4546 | 11.78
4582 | 11.97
